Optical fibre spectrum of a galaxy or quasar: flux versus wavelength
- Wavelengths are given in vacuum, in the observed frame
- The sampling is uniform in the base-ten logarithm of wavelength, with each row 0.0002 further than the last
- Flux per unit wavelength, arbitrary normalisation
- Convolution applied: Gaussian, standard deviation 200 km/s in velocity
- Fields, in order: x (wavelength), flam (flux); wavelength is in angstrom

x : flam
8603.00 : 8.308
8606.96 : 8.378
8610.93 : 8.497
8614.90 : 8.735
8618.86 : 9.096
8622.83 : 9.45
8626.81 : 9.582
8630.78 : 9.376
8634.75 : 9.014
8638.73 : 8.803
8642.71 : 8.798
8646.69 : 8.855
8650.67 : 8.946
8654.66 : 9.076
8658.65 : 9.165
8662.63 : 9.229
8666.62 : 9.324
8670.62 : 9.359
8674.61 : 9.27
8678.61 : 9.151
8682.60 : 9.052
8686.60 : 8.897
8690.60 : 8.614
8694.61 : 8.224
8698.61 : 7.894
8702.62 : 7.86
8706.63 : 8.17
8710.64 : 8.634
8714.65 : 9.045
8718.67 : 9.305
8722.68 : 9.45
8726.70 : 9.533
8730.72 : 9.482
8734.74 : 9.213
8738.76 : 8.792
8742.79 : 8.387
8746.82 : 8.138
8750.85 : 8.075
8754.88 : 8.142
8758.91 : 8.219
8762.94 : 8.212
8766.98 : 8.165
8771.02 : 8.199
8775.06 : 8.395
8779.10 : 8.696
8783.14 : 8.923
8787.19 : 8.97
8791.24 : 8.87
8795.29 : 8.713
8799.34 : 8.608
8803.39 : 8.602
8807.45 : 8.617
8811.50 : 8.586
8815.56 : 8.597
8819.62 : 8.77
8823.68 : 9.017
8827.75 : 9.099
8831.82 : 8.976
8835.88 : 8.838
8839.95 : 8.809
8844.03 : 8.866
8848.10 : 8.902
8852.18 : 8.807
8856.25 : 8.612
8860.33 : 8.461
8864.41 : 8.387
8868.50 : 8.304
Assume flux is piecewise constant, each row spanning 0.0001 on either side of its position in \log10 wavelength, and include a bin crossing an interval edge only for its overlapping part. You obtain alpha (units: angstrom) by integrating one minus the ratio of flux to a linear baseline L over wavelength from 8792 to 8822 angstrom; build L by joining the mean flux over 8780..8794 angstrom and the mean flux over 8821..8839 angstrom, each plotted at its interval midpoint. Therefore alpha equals 0.9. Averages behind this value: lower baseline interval 8.89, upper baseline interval 8.96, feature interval 8.66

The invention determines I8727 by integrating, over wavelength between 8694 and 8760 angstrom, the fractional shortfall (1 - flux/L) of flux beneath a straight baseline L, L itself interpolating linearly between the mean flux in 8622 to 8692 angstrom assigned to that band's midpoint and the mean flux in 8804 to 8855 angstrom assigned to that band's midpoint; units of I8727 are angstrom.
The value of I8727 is 2.6 angstrom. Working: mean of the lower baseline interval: 9.11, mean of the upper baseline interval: 8.81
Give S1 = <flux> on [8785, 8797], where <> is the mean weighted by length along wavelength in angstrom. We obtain 8.85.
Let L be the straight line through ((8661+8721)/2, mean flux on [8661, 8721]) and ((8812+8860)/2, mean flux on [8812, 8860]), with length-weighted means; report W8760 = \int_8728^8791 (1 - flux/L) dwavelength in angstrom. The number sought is 1.8 angstrom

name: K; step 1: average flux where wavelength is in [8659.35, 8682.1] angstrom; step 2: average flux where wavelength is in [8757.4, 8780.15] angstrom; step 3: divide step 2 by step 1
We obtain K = 0.9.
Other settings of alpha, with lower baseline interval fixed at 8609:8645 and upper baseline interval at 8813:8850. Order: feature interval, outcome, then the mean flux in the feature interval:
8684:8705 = 1.6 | 8.31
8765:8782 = 1.0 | 8.4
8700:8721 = 0.9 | 8.6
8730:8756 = 1.1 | 8.58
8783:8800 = 0.2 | 8.82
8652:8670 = -0.4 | 9.2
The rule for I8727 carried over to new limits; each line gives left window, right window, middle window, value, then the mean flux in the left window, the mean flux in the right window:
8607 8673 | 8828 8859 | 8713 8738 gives -1.0 angstrom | 9.06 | 8.84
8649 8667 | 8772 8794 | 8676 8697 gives 0.6 angstrom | 9.14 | 8.74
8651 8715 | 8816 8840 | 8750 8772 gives 1.7 angstrom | 8.81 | 8.91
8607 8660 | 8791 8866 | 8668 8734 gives 0.2 angstrom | 9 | 8.74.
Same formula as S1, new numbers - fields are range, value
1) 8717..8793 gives 8.69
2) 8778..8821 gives 8.72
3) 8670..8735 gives 8.87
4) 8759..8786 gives 8.43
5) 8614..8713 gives 8.9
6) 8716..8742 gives 9.25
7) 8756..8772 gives 8.2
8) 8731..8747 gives 8.78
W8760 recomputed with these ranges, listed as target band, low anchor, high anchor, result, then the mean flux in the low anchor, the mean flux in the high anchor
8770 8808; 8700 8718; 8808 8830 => 0.2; 8.47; 8.8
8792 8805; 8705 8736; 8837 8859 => 0.4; 9.11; 8.79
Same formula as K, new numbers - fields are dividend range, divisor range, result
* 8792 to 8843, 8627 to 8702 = 0.98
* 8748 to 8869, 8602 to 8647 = 0.97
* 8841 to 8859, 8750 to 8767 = 1.07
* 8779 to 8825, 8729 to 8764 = 1.03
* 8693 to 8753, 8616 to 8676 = 0.95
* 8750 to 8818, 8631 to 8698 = 0.95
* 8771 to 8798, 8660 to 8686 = 0.95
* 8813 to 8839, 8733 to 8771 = 1.06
